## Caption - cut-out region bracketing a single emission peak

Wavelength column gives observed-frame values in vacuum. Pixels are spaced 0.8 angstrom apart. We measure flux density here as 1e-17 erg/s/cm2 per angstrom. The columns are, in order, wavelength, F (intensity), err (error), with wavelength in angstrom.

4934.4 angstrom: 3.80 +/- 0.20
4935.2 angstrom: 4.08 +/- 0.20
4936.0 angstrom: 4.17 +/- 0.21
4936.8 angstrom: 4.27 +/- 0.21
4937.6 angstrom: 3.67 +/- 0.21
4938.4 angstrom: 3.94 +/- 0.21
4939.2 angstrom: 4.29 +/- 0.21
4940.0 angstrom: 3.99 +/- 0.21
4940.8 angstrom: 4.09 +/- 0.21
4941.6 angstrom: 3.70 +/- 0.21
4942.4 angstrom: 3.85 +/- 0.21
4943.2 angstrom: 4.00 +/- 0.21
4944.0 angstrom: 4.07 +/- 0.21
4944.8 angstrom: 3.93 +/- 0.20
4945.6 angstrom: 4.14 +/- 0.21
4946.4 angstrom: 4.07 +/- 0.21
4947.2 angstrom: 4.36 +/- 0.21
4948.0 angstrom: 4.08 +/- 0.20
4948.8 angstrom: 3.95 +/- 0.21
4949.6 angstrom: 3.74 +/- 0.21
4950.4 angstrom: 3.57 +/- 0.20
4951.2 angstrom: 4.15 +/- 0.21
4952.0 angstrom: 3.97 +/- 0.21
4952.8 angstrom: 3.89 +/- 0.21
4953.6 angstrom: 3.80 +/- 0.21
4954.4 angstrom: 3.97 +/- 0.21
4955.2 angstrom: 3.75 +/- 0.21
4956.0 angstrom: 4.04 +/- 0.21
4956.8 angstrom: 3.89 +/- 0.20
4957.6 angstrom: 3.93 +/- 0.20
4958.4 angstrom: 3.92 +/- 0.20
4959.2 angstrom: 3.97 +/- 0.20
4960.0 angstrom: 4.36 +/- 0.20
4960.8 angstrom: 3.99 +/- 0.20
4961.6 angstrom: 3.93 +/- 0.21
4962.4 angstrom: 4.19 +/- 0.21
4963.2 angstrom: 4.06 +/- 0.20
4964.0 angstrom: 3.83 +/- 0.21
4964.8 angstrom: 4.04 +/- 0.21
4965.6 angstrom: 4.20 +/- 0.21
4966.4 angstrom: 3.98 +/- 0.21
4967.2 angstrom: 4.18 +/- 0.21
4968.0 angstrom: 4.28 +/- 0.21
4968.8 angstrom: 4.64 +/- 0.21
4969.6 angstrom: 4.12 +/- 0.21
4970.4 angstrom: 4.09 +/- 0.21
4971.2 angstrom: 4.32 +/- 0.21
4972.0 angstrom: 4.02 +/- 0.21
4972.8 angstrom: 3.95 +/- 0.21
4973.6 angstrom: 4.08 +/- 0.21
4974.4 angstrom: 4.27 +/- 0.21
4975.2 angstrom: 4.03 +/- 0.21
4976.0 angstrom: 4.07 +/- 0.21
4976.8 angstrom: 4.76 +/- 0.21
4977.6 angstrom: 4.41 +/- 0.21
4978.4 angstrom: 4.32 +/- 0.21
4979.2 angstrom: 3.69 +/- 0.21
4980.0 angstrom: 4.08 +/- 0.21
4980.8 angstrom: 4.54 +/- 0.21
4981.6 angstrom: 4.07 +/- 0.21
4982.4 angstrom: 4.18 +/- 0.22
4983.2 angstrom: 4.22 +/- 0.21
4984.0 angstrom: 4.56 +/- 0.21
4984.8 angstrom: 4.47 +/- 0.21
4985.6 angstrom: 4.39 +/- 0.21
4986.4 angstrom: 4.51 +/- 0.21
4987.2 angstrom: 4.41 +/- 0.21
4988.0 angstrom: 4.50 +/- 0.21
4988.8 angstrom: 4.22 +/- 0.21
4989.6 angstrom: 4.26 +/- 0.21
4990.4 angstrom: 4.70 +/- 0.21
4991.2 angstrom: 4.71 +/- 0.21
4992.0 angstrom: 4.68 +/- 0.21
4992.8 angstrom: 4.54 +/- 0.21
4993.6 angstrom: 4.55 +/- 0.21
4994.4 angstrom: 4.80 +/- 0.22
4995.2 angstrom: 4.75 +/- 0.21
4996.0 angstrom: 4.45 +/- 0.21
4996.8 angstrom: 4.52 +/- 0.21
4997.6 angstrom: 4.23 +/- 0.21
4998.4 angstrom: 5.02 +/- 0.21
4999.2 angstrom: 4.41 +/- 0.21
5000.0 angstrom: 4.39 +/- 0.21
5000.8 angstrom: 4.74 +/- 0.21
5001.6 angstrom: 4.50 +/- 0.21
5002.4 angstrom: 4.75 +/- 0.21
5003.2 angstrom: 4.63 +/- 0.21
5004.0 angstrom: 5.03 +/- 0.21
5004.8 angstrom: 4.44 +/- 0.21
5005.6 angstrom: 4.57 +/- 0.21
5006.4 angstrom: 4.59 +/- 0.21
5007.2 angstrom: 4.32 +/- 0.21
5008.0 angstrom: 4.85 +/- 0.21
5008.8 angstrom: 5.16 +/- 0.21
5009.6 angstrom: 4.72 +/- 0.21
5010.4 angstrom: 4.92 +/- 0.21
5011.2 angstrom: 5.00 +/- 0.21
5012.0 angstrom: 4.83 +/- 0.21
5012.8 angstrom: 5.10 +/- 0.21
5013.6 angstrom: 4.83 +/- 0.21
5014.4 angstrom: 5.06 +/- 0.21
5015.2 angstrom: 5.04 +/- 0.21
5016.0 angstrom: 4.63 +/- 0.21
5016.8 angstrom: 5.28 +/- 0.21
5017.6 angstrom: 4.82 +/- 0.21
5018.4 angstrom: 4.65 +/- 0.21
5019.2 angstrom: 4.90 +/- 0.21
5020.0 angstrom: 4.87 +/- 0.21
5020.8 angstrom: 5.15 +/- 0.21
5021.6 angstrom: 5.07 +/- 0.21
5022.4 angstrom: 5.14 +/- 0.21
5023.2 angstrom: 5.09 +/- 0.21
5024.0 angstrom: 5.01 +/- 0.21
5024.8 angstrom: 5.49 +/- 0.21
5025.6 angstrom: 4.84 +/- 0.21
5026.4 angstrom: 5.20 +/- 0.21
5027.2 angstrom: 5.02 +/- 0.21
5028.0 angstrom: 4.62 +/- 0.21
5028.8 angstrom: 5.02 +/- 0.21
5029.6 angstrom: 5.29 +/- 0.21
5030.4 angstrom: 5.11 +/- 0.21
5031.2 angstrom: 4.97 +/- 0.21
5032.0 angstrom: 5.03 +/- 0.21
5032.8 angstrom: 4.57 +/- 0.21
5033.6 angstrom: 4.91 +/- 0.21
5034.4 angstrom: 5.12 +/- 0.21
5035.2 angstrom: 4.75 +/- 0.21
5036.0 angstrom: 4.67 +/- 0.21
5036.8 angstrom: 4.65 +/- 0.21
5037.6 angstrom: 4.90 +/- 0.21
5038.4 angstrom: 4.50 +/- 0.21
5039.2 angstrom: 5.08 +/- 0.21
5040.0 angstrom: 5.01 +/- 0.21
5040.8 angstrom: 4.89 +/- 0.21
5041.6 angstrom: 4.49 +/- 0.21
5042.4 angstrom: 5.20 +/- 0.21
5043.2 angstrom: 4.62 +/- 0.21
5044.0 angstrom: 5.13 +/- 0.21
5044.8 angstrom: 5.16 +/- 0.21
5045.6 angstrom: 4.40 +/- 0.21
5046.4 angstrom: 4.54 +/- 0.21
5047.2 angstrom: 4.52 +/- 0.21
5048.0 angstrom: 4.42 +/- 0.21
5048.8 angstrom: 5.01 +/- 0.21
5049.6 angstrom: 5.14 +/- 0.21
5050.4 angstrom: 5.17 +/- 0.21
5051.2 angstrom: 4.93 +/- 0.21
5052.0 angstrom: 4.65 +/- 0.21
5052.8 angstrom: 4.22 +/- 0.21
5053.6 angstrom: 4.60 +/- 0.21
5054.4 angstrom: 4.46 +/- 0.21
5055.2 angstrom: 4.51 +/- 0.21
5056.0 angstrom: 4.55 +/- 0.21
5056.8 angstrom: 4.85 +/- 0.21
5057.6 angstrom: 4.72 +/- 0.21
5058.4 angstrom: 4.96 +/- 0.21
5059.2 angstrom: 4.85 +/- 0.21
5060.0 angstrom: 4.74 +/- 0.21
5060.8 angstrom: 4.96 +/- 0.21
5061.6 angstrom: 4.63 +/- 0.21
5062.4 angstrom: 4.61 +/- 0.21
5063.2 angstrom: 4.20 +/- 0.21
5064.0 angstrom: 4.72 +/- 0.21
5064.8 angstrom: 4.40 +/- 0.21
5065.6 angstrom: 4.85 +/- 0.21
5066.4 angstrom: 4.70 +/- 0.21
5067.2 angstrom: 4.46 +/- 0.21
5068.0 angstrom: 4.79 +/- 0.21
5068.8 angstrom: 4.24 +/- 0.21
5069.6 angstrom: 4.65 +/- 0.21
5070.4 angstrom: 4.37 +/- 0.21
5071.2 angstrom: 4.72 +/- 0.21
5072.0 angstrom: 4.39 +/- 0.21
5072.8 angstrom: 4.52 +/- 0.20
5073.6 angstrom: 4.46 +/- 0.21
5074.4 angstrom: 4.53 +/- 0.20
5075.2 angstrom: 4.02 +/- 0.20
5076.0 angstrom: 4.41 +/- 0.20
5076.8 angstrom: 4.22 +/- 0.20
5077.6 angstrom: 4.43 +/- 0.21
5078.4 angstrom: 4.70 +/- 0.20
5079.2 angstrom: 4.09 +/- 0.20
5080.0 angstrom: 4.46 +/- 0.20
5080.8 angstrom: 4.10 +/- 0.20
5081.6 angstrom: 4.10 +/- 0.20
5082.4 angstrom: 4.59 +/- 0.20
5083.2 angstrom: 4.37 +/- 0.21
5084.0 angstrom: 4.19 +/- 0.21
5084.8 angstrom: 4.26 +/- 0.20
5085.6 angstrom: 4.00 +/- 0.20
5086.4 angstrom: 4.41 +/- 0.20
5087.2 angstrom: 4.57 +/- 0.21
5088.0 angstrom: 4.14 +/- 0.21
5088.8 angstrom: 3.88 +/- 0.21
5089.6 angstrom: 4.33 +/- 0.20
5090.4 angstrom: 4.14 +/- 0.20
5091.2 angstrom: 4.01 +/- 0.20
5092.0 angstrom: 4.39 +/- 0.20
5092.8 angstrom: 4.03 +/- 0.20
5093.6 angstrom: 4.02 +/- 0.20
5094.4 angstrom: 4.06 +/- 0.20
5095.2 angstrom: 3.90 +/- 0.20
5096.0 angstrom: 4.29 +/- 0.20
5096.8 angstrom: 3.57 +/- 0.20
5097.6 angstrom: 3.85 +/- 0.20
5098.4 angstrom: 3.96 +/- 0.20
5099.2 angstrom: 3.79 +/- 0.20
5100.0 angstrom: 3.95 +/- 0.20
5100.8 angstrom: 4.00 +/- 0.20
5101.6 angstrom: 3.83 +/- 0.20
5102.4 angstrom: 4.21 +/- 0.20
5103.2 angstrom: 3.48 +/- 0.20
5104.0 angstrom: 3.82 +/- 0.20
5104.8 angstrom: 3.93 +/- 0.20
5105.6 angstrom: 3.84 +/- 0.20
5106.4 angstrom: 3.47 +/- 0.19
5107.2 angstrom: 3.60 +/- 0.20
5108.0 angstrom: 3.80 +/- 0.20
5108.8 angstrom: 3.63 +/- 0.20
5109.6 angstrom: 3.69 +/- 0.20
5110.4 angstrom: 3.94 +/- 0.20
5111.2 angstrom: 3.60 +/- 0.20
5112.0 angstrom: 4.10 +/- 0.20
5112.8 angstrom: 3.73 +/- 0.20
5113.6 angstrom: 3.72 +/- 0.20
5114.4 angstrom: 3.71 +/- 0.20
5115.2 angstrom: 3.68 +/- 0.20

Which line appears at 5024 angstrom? C III]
